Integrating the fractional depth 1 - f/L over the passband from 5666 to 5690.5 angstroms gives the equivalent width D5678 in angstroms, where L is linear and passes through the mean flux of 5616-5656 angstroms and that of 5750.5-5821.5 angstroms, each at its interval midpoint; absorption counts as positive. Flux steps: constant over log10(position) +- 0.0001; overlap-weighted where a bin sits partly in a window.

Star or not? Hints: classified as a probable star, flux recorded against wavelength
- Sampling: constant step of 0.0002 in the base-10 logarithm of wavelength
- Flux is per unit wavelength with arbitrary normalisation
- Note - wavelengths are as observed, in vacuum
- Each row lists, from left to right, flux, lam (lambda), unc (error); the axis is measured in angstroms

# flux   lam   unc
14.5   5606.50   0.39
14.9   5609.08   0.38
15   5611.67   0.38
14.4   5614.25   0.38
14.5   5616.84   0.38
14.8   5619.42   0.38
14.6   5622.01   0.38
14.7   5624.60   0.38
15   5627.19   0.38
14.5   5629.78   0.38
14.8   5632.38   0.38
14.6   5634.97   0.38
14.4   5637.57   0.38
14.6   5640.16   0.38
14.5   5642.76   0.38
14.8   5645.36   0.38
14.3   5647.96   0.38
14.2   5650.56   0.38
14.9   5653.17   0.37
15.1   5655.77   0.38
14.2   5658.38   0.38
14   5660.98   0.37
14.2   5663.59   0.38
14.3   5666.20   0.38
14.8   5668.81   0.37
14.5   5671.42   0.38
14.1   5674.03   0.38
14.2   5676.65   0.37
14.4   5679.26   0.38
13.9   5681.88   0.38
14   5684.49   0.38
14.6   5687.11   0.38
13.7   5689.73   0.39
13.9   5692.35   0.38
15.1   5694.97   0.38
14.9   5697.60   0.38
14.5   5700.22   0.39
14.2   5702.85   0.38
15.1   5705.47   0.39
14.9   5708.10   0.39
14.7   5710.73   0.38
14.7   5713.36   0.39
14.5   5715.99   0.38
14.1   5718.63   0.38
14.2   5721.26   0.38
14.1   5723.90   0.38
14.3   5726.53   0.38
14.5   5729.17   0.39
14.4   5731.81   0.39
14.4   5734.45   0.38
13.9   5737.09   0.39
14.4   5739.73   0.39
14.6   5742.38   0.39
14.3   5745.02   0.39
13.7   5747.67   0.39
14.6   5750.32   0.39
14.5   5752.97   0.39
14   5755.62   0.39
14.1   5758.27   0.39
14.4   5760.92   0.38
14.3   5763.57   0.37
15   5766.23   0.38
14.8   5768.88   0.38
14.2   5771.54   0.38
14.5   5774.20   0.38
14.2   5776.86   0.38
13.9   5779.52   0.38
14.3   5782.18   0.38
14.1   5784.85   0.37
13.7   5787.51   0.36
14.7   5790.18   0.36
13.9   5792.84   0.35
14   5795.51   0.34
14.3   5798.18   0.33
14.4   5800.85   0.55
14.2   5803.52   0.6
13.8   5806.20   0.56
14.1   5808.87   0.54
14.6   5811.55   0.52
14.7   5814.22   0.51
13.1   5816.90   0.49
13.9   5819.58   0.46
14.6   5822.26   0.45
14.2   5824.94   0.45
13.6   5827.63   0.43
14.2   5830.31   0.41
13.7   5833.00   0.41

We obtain 0.4 angstroms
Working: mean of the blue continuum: 14.6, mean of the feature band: 14.3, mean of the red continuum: 14.2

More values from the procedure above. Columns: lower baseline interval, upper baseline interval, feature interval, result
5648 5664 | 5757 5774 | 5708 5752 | 0.31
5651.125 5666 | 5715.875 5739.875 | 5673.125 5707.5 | -0.01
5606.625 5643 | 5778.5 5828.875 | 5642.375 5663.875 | 0.15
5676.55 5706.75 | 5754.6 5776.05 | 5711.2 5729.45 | 0.06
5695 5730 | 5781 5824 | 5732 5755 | 0.17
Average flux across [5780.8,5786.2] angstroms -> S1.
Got 14.2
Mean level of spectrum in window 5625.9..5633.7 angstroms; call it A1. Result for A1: 14.8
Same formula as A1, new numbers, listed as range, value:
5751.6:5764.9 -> 14.3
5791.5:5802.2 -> 14.2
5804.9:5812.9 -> 14.2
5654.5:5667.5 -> 14.4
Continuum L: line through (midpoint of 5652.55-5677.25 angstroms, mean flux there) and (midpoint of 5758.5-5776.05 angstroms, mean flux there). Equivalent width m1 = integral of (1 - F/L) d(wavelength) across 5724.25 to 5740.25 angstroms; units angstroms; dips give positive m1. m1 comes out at 0.2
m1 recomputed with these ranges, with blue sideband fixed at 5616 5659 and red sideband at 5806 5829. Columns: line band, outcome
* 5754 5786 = -0.2 angstroms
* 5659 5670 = 0.2 angstroms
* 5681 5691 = 0.3 angstroms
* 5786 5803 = 0.0 angstroms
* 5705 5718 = -0.3 angstroms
